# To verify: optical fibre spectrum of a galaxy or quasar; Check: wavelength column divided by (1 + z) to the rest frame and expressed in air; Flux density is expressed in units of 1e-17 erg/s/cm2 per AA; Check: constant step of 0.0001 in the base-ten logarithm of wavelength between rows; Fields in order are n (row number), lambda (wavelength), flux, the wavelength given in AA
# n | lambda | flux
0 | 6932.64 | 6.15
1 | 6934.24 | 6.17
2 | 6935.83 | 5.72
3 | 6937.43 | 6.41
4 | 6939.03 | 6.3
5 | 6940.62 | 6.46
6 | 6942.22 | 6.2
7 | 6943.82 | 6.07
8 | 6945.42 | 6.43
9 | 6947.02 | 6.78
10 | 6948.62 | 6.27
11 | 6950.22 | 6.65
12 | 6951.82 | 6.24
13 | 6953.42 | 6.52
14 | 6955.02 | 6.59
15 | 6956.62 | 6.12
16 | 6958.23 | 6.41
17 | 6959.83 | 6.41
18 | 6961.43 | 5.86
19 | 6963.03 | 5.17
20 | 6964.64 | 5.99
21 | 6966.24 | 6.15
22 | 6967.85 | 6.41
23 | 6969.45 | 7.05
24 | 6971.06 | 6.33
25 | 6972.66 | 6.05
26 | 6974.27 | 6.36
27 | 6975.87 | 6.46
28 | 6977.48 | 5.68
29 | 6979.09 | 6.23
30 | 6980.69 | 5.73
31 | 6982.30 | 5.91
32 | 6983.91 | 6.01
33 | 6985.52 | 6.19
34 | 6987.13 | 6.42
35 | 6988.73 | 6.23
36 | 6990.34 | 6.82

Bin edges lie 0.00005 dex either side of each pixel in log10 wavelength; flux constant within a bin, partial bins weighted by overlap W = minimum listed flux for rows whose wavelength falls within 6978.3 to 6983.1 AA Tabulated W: 5.73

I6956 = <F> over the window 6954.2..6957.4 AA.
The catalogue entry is 6.36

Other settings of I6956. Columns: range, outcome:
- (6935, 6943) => 6.22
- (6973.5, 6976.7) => 6.41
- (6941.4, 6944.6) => 6.13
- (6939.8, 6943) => 6.34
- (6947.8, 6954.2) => 6.42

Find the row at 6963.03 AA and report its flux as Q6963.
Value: 5.17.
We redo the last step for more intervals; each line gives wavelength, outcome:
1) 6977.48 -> 5.68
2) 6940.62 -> 6.46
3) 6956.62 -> 6.12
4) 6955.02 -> 6.59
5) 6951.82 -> 6.24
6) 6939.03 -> 6.3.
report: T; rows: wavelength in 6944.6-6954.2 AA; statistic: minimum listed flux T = 6.24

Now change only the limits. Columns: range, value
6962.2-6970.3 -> 5.17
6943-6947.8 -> 6.07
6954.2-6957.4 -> 6.12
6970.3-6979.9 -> 5.68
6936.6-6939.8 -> 6.3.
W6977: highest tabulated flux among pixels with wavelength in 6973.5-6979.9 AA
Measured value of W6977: 6.46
